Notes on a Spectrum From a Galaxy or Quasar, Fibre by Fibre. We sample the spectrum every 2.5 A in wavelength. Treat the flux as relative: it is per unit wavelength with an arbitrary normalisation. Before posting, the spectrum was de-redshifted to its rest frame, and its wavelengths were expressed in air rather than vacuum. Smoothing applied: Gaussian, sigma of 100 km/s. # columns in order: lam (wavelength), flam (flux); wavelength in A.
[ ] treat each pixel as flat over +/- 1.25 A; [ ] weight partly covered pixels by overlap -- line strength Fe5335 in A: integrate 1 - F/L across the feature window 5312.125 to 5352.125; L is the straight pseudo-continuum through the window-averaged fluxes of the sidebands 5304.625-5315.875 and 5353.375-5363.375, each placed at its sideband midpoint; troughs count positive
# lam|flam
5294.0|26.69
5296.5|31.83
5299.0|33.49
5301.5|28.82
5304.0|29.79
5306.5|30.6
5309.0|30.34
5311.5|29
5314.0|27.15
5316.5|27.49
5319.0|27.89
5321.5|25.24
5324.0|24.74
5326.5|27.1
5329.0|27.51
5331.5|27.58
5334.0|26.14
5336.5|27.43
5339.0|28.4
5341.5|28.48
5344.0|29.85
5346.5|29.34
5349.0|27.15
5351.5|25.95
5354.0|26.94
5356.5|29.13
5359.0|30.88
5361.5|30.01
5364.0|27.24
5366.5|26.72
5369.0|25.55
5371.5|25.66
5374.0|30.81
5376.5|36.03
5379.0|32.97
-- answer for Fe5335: 2.52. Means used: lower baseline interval 29.2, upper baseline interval 29.3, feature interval 27.4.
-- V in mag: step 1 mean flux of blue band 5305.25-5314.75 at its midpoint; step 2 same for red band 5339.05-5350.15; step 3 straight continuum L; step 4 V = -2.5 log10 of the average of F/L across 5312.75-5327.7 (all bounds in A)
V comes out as 0.100 mag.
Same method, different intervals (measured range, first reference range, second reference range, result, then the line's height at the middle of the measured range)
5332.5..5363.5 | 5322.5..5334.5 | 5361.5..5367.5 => -0.04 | 27.2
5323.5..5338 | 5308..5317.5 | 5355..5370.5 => 0.06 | 28.4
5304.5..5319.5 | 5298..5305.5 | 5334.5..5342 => 0.04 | 29.8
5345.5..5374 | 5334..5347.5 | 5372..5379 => 0.10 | 30.7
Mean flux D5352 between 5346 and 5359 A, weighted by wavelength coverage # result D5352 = 27.9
